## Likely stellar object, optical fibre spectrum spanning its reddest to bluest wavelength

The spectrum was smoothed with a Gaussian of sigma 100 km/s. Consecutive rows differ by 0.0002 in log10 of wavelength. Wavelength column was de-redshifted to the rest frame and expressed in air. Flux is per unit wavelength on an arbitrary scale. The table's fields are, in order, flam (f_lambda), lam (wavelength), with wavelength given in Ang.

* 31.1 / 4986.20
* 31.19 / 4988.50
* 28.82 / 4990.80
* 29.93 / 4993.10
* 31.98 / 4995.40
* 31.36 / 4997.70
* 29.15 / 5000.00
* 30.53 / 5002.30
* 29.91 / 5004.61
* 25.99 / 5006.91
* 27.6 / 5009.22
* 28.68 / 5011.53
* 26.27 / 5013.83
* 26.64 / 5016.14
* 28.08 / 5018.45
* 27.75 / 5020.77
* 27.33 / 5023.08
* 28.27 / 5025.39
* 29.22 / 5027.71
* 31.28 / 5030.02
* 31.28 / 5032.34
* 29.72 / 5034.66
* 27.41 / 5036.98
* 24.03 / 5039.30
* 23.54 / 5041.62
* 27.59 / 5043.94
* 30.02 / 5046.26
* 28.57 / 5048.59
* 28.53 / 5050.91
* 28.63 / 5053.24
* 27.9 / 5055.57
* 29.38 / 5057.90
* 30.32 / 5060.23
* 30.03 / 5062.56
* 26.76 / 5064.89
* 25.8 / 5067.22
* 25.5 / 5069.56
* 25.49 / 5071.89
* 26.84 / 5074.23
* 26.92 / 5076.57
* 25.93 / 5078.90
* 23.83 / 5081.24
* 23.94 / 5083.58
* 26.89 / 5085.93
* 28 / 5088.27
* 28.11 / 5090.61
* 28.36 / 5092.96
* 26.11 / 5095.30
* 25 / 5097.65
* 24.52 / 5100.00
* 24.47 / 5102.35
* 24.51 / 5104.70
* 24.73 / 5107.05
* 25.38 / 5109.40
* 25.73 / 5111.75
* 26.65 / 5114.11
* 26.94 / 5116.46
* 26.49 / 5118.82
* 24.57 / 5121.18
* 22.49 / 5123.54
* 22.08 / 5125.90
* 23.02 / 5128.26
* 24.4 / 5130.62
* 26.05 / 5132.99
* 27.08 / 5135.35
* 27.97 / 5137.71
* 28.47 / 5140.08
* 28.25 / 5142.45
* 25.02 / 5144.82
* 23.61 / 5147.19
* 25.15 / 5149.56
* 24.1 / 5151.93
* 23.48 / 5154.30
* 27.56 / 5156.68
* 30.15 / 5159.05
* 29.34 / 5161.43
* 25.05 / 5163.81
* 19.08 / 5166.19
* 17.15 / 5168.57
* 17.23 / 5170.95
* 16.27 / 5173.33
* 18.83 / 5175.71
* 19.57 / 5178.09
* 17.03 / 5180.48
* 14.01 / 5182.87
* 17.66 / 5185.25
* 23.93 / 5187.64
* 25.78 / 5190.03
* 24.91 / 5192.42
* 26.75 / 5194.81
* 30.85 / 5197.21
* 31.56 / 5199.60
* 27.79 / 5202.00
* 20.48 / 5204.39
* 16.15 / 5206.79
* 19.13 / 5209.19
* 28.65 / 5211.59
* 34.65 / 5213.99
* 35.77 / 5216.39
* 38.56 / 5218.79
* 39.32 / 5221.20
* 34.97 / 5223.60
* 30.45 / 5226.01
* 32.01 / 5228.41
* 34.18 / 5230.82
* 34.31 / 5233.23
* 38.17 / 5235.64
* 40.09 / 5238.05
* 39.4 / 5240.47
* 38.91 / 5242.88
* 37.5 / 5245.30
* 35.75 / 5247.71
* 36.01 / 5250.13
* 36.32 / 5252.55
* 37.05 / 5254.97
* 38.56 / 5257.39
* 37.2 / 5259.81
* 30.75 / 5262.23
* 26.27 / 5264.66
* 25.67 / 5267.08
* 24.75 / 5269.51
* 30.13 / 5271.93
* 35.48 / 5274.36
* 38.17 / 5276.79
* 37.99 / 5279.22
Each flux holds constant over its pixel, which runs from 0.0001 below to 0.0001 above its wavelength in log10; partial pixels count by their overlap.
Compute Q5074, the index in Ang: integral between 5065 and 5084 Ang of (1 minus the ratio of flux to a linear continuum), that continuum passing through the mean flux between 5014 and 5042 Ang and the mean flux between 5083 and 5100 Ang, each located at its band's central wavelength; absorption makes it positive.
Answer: 0.9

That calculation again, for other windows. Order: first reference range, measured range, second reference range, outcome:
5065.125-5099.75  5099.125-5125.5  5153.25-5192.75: -0.46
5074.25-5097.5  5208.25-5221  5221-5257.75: 0.93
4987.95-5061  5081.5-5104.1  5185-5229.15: 2.05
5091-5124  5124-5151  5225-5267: 2.14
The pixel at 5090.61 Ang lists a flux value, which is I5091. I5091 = 28.11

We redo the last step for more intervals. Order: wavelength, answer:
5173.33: 16.27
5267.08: 25.67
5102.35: 24.47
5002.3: 30.53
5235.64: 38.17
